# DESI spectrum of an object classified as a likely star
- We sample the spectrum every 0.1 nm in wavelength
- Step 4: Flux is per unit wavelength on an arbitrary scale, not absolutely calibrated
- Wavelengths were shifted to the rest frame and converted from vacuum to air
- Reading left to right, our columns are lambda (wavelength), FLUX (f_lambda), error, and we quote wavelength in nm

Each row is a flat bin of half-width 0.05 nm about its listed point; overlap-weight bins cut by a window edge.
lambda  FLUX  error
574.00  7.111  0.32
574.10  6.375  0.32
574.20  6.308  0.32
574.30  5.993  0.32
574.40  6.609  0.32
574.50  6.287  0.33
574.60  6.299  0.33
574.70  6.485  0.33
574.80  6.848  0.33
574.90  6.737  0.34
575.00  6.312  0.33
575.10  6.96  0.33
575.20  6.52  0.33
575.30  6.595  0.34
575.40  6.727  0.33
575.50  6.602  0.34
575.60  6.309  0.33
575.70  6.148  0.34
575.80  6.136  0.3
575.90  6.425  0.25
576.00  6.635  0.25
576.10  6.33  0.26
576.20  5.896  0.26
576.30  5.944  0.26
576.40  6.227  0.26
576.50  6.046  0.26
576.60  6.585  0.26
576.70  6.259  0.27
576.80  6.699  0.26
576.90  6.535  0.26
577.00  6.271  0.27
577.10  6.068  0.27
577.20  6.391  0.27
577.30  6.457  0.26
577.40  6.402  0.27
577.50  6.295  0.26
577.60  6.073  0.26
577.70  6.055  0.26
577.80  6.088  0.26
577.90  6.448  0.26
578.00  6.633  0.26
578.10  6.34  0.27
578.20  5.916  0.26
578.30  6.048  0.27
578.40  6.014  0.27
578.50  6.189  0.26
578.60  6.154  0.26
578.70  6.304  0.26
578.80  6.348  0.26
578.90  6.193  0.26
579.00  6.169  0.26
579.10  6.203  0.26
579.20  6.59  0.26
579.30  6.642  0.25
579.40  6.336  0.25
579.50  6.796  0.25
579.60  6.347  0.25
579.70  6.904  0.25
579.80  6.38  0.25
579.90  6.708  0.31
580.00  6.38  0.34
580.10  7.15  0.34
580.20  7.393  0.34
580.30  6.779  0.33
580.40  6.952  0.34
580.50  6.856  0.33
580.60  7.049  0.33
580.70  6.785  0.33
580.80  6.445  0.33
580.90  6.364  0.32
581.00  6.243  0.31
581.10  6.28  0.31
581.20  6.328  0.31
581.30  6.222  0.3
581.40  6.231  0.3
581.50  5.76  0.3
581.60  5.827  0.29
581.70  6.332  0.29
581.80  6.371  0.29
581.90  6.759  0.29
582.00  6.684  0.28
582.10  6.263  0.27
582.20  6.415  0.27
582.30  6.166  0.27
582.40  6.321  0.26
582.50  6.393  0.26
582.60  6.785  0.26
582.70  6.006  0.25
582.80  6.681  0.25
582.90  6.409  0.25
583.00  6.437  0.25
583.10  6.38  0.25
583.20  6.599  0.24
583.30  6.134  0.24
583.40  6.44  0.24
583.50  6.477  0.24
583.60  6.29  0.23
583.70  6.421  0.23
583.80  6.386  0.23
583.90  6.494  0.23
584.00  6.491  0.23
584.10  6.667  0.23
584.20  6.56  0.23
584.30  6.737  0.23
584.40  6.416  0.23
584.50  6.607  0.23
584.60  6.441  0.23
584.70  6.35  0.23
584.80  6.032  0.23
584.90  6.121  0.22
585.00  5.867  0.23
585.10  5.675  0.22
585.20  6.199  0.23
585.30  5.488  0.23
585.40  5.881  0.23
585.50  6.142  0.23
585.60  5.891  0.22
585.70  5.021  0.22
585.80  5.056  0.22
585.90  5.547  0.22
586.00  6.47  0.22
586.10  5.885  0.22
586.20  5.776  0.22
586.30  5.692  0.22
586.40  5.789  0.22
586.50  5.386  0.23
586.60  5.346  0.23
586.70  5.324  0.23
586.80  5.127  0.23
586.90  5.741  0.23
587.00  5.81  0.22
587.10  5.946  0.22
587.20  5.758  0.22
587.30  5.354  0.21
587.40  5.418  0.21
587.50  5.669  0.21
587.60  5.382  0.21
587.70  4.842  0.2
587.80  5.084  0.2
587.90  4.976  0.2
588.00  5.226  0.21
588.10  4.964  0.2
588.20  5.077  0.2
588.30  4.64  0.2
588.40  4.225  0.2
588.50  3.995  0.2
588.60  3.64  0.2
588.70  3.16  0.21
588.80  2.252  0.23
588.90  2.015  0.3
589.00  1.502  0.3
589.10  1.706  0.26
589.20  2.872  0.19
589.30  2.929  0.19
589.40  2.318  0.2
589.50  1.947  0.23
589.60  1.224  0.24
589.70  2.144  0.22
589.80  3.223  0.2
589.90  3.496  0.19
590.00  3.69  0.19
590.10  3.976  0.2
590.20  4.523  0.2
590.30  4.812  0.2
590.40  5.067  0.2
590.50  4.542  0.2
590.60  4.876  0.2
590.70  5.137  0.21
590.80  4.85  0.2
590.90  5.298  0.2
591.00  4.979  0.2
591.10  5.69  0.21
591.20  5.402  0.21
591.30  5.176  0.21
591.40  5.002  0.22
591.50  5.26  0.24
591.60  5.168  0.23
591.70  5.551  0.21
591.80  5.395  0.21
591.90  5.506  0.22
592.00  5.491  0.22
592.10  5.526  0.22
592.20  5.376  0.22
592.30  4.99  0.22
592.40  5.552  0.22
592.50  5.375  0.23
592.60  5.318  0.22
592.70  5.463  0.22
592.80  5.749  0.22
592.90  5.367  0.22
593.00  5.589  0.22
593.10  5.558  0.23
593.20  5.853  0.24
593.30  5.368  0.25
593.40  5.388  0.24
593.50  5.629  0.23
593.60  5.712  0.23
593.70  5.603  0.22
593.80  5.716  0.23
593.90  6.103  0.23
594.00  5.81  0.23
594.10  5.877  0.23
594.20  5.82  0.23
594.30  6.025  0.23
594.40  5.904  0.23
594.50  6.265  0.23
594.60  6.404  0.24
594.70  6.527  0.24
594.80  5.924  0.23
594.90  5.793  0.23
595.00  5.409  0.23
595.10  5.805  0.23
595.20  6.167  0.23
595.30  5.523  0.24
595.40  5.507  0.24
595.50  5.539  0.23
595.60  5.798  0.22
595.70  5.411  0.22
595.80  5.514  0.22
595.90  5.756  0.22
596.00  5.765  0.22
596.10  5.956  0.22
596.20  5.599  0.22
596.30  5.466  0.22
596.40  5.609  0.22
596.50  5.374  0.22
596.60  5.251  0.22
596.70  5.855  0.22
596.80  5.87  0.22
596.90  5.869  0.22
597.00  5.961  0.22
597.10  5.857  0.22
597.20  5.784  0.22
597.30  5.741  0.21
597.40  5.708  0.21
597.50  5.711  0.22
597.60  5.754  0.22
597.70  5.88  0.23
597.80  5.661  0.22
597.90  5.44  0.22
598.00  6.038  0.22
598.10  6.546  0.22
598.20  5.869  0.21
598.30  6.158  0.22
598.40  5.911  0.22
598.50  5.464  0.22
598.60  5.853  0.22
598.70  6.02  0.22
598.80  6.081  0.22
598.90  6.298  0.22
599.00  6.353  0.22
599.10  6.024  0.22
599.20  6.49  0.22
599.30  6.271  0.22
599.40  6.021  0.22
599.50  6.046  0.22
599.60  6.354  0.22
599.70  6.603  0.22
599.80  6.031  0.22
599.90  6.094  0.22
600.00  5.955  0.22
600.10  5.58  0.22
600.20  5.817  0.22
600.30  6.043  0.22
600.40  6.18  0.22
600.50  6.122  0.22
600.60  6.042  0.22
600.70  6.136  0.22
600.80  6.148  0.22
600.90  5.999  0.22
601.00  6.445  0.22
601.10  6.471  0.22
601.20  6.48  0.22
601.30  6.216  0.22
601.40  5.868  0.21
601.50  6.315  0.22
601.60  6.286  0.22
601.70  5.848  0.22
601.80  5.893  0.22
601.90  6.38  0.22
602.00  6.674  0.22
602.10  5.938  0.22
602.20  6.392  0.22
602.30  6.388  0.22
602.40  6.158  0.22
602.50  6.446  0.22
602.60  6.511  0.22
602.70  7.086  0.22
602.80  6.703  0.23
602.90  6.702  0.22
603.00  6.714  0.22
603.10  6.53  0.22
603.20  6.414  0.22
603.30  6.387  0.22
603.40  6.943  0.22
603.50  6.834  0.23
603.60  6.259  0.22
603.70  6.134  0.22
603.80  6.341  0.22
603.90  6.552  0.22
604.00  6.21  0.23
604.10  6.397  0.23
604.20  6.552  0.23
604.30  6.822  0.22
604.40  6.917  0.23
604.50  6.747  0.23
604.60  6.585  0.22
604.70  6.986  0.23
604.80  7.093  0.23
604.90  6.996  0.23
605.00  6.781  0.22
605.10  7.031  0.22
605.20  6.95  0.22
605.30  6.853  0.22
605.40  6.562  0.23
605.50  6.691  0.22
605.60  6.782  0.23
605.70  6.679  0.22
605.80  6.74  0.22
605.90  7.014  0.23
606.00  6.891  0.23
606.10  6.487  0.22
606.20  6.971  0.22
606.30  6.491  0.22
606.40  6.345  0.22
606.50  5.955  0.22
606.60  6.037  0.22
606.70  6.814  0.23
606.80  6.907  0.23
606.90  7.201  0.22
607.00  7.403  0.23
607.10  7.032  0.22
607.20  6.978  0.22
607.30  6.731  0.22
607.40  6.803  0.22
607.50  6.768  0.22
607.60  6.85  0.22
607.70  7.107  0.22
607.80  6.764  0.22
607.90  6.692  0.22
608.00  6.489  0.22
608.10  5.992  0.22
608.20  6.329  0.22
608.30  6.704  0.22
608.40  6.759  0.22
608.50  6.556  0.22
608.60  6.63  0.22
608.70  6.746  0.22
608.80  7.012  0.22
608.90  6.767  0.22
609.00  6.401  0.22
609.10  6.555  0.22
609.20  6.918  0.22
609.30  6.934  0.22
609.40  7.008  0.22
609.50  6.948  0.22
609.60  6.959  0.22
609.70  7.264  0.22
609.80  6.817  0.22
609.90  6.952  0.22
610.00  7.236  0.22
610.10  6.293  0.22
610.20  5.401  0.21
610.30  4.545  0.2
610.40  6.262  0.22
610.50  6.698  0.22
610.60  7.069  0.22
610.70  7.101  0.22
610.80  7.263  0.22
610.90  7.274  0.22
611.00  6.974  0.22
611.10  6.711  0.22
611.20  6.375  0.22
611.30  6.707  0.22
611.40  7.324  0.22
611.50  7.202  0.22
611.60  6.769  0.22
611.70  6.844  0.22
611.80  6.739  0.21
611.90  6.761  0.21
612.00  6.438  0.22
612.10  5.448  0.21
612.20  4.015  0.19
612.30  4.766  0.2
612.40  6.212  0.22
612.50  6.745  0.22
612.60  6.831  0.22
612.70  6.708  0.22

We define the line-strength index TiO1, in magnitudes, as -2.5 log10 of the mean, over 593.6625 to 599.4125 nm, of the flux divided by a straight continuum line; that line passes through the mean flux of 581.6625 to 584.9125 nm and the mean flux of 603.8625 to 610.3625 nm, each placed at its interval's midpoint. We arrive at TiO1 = 0.13 mag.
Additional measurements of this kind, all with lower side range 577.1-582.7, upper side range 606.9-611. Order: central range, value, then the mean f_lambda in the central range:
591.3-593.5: 0.206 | 5.42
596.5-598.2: 0.142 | 5.8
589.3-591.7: 0.466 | 4.25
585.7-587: 0.163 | 5.58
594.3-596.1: 0.131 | 5.83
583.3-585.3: 0.023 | 6.32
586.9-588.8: 0.306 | 4.9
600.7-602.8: 0.059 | 6.3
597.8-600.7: 0.098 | 6.06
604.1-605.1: -0.021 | 6.82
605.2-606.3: -0.010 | 6.76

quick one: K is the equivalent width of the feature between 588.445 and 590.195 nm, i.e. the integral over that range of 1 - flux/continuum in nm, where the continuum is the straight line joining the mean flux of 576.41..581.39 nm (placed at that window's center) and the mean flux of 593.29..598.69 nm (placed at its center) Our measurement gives 0.95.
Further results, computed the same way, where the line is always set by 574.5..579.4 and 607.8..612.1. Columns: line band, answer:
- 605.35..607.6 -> -0.03 nm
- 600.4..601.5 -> 0.07 nm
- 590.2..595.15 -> 0.77 nm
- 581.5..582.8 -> 0.01 nm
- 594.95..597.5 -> 0.34 nm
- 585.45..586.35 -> 0.10 nm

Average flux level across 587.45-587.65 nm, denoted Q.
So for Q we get 5.53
